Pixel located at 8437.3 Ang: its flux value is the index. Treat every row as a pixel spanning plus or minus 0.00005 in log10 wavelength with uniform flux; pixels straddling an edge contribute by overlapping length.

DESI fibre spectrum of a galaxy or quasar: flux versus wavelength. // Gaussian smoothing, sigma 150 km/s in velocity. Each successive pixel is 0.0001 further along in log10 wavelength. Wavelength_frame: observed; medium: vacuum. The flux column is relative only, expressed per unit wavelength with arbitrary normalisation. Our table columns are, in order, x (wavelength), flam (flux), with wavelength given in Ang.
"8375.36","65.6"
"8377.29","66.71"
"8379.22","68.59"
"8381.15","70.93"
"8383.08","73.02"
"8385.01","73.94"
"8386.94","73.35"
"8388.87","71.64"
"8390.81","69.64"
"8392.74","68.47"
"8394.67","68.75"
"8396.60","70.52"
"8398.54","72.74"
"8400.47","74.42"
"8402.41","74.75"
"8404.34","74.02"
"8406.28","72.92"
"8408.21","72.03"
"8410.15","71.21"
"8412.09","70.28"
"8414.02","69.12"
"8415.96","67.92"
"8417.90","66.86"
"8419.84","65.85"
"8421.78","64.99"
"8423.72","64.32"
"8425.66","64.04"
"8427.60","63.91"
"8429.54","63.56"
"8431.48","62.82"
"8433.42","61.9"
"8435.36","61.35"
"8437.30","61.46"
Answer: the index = 61.46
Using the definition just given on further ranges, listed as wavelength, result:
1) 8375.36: 65.6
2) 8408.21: 72.03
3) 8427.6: 63.91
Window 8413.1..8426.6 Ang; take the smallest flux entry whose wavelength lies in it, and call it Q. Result 64.04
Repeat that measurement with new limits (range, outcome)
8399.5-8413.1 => 70.28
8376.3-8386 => 66.71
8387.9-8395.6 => 68.47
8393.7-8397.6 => 68.75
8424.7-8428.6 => 63.91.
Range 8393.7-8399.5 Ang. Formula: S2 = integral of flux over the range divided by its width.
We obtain 70.7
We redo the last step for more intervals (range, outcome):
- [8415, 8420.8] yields 66.8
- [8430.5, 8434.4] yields 62.4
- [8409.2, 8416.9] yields 69.6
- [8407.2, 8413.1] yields 71.2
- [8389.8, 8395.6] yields 68.9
